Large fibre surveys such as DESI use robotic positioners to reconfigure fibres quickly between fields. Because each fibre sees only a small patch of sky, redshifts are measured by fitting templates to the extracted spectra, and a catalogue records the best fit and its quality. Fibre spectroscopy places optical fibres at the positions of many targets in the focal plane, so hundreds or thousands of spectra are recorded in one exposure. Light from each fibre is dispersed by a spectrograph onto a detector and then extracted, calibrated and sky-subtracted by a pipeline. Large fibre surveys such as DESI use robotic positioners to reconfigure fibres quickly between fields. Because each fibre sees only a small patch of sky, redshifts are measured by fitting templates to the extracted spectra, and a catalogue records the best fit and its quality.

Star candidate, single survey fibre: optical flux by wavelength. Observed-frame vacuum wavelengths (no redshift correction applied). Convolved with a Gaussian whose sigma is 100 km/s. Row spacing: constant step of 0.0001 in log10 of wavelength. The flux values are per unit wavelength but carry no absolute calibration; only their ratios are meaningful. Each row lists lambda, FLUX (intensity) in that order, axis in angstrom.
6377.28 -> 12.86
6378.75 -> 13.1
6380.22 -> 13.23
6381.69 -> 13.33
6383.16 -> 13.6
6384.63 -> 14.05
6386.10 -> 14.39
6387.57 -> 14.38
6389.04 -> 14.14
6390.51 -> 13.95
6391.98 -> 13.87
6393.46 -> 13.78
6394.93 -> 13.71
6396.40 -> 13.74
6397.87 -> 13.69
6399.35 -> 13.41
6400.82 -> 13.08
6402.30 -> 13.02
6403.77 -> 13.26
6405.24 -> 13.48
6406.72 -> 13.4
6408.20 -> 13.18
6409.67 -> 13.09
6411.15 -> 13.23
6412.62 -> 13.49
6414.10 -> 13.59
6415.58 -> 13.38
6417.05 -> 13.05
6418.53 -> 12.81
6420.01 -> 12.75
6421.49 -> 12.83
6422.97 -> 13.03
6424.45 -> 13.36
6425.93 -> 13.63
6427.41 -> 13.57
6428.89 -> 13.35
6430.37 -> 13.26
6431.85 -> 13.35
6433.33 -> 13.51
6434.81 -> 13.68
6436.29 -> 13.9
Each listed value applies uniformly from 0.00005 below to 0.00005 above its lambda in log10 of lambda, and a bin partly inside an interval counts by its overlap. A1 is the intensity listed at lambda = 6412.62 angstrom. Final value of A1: 13.49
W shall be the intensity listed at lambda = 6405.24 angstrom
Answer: 13.48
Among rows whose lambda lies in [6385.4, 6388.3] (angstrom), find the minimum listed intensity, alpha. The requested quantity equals 14.38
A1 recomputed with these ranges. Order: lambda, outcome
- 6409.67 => 13.09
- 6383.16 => 13.6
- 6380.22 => 13.23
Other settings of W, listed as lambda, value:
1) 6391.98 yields 13.87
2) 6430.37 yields 13.26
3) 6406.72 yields 13.4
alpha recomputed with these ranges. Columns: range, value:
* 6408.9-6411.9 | 13.09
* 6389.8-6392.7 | 13.87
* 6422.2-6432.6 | 13.03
